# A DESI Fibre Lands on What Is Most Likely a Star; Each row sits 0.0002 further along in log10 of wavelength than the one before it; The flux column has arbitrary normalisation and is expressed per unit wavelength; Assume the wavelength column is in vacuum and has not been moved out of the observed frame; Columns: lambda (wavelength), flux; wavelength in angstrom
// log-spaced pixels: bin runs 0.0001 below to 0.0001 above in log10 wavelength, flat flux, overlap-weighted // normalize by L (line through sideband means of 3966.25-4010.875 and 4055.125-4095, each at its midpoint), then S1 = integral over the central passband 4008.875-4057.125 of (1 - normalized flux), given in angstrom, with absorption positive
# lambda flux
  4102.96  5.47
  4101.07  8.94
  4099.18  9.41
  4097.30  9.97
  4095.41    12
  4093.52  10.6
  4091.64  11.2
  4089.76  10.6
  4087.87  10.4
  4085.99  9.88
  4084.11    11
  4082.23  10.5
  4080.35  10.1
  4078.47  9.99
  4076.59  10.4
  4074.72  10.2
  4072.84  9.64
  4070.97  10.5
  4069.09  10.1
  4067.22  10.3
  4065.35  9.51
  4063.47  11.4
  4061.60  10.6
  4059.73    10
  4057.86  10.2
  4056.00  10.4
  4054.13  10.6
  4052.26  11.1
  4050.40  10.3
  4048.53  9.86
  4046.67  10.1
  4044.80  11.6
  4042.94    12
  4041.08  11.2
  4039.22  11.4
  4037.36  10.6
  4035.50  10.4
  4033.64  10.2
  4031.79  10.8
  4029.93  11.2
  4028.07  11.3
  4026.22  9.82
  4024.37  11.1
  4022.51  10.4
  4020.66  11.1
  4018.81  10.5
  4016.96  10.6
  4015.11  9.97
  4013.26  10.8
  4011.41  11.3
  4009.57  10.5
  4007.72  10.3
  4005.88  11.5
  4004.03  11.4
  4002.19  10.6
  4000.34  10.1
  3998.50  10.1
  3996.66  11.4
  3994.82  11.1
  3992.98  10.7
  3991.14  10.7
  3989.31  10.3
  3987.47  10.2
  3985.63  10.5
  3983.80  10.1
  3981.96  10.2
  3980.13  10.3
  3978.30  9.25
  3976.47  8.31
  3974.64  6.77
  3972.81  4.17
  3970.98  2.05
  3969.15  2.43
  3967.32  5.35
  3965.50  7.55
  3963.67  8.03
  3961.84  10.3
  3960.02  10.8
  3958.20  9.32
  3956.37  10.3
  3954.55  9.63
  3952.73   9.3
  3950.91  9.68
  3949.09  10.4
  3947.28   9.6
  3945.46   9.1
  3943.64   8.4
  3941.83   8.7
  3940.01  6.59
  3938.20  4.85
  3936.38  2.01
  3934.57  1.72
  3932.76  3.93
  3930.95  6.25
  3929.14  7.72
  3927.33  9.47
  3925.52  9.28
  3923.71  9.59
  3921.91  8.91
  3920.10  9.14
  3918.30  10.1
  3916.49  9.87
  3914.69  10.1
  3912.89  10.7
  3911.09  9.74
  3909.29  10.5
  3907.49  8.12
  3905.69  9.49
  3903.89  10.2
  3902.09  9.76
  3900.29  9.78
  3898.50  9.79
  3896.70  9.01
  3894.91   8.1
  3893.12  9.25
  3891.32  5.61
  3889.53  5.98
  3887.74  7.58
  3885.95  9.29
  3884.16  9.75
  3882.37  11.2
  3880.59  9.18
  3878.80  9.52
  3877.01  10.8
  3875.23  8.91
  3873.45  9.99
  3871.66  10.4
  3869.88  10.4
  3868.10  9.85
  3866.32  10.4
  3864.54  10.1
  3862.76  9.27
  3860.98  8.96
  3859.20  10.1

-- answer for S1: -4.80 angstrom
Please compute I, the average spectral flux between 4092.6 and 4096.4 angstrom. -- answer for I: 11.3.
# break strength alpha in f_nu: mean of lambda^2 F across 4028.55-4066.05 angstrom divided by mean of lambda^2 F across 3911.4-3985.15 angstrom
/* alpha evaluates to 1.4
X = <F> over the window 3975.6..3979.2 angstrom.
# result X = 8.79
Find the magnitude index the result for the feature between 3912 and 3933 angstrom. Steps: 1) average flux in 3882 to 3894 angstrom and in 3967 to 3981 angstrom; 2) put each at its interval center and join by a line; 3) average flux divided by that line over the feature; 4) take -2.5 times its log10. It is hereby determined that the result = -0.20 mag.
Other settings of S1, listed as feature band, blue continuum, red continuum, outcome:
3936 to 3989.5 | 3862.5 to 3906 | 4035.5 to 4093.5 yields 9.1 angstrom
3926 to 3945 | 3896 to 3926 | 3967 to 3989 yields 6.0 angstrom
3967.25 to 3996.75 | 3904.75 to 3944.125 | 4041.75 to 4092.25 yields 1.8 angstrom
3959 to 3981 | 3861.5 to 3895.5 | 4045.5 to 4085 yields 6.0 angstrom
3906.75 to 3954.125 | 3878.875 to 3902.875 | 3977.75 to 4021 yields 6.0 angstrom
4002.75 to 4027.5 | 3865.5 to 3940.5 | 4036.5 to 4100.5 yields -2.0 angstrom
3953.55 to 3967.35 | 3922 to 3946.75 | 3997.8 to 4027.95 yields -1.8 angstrom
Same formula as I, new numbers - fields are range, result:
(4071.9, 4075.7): 9.95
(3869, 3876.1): 9.93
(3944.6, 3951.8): 9.71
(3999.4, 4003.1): 10.3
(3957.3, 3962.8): 10.1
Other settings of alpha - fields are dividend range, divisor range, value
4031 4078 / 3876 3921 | 1.22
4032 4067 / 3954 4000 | 1.25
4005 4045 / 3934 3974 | 1.53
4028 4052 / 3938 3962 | 1.24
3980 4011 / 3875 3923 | 1.20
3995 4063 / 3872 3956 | 1.31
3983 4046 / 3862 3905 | 1.23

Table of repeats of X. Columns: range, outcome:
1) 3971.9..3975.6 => 5.51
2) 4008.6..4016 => 10.6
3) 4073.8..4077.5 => 10.3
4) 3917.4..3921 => 9.63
